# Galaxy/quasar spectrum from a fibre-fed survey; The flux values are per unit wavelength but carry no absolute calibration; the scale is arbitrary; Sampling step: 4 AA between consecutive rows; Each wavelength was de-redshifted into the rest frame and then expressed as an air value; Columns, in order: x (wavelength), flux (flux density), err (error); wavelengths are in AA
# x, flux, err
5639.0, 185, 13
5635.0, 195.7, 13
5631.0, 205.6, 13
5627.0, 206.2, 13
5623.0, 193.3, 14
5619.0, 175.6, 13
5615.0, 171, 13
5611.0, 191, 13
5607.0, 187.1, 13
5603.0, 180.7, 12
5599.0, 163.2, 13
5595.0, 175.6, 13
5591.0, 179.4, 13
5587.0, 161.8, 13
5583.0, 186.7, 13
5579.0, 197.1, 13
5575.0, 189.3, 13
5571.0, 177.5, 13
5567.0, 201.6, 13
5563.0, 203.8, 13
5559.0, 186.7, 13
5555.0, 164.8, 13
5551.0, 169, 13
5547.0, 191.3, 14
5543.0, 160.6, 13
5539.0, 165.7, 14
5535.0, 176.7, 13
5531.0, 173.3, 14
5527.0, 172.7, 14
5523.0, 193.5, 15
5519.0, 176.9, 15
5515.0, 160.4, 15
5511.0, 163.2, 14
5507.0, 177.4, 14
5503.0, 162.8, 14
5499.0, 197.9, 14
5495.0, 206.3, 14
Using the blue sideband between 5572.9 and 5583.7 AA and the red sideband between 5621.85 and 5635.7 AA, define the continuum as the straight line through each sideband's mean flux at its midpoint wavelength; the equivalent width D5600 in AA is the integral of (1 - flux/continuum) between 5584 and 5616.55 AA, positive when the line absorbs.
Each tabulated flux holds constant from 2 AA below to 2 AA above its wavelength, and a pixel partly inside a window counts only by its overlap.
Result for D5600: 3.16 AA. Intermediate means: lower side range 191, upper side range 201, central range 177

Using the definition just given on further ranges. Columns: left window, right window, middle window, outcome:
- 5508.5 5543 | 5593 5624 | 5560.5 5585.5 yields -2.2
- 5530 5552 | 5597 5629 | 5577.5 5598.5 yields 0.2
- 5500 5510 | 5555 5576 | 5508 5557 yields 2.0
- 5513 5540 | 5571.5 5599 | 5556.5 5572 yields -1.3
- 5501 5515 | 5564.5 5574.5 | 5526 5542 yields 0.5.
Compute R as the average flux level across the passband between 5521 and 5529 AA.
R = 183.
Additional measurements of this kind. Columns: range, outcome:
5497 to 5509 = 179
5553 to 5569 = 189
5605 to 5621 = 181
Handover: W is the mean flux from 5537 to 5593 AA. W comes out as 181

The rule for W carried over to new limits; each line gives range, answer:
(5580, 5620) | 178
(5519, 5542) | 176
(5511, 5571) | 178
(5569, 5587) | 185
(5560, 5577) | 193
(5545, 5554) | 178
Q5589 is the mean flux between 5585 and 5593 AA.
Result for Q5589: 171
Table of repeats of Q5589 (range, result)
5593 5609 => 177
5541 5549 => 176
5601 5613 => 186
